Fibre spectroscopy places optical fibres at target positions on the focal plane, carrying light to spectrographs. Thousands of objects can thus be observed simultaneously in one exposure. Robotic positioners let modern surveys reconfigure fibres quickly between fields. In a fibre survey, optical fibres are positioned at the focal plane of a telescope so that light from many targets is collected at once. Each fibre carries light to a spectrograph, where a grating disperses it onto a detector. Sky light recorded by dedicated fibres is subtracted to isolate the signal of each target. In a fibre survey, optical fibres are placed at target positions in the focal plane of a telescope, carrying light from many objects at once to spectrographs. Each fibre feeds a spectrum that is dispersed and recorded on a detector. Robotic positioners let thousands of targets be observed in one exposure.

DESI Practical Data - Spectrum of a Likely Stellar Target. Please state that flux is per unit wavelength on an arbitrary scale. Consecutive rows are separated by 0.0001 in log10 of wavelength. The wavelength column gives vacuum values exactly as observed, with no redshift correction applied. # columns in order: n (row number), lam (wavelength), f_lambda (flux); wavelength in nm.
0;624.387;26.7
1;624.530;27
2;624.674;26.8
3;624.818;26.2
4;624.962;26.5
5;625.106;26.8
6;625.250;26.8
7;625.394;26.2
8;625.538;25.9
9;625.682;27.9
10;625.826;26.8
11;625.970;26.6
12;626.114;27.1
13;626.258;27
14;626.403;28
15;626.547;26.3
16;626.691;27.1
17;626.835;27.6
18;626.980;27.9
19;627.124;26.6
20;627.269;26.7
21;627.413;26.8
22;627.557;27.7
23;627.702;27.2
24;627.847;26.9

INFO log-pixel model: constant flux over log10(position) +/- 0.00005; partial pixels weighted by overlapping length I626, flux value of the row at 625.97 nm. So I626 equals 26.6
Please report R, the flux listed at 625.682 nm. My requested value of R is 27.9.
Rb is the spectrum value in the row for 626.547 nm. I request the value 26.3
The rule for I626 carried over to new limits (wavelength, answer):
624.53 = 27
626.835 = 27.6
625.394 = 26.2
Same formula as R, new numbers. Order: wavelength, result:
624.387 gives 26.7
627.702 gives 27.2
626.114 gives 27.1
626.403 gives 28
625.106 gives 26.8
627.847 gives 26.9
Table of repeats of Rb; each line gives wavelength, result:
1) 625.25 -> 26.8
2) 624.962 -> 26.5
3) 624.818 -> 26.2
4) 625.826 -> 26.8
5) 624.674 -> 26.8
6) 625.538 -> 25.9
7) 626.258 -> 27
